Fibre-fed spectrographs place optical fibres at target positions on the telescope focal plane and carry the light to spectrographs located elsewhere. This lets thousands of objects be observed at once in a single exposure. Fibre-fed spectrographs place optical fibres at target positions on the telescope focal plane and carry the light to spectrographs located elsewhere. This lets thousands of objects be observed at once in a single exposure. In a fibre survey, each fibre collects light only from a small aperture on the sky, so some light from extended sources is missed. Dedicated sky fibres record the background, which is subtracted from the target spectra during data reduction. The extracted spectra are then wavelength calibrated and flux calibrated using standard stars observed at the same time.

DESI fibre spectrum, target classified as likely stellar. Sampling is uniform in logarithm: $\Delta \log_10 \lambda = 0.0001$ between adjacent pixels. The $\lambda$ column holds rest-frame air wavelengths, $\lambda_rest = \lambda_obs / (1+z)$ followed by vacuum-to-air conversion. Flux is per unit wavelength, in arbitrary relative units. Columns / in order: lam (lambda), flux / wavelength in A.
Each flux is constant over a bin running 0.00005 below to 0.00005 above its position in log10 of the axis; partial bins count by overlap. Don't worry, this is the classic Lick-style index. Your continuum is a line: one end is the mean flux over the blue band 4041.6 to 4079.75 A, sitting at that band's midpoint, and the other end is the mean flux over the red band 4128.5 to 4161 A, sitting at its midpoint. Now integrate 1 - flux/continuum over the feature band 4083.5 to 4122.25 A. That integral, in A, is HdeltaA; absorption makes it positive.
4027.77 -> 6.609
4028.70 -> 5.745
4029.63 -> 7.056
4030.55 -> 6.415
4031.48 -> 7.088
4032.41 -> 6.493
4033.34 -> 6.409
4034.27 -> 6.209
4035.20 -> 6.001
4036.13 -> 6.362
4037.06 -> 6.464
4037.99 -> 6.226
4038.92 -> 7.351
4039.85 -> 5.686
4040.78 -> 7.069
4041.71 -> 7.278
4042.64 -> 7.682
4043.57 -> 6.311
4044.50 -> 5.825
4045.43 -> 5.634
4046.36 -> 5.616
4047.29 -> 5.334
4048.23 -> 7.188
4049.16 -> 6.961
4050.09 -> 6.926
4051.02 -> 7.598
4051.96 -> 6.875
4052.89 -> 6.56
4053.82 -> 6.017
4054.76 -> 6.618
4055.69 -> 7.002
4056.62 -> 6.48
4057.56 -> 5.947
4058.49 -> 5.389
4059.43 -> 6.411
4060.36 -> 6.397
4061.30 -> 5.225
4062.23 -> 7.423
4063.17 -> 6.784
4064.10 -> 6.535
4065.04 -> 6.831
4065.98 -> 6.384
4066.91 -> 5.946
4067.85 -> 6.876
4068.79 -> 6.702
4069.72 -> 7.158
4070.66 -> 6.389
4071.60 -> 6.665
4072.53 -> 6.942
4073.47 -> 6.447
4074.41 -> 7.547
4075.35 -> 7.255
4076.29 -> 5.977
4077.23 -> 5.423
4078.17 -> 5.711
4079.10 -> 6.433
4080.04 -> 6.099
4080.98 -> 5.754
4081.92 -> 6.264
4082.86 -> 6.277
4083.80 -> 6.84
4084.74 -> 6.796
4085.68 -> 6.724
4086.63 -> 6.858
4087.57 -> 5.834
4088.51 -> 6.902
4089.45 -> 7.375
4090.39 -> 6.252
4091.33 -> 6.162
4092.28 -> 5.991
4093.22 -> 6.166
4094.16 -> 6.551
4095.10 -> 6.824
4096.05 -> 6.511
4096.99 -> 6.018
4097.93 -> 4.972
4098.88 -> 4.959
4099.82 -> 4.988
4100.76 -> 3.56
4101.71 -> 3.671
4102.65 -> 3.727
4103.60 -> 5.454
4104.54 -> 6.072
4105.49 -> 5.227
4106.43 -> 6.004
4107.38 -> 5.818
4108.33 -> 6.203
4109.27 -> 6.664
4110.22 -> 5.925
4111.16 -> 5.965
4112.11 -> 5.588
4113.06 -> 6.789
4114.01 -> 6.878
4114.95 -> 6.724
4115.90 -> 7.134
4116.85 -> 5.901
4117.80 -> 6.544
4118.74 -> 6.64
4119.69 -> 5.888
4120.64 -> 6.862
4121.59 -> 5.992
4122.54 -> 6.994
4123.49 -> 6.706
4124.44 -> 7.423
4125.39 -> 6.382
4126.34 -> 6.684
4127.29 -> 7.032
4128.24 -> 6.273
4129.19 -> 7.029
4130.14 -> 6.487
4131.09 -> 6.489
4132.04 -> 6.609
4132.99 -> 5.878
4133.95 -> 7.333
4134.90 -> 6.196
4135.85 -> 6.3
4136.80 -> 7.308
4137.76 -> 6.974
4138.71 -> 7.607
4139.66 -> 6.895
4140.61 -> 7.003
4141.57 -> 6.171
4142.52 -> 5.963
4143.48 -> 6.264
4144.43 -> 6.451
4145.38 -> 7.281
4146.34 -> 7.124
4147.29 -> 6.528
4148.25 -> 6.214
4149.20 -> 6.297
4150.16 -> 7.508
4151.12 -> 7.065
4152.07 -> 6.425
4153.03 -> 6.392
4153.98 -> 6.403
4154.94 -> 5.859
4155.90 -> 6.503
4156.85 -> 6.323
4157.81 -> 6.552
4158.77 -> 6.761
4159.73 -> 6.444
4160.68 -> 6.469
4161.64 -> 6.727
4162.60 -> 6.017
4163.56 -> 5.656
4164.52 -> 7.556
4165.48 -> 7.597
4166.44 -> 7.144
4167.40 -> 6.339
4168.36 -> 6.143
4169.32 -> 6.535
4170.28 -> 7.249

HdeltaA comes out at 3.01 A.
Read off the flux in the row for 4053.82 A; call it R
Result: 6.017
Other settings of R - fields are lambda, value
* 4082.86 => 6.277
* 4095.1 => 6.824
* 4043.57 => 6.311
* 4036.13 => 6.362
